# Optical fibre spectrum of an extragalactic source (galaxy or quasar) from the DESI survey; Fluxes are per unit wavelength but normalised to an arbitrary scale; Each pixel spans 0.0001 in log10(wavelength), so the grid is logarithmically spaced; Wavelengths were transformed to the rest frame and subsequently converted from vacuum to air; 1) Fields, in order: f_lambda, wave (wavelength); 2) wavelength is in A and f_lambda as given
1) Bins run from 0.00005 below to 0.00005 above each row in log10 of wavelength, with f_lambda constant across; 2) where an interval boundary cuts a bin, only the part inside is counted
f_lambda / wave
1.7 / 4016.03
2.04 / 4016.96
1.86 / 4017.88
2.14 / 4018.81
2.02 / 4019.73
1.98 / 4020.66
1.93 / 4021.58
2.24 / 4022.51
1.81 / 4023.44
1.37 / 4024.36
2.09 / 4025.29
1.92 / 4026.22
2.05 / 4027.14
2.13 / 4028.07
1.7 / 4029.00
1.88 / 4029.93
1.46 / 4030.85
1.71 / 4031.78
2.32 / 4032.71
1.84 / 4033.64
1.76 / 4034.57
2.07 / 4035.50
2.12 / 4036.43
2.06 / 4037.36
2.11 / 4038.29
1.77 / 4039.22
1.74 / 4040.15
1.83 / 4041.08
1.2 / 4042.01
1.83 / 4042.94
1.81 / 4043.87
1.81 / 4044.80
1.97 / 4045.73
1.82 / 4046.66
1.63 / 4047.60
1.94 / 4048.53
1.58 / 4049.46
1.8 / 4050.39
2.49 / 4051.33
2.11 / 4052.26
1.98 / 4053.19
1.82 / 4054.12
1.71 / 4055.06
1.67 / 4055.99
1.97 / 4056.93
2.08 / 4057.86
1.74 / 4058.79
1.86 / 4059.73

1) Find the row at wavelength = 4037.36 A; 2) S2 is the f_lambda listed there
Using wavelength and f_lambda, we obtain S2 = 2.06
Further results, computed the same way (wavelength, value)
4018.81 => 2.14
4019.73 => 2.02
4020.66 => 1.98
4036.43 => 2.12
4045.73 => 1.97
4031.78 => 1.71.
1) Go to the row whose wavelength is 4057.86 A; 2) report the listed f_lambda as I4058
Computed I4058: 2.08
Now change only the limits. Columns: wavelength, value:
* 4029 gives 1.7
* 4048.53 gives 1.94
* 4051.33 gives 2.49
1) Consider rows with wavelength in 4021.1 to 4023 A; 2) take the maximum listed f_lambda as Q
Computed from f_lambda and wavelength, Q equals 2.24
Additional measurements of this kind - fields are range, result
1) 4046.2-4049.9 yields 1.94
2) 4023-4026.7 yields 2.09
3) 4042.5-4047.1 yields 1.97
